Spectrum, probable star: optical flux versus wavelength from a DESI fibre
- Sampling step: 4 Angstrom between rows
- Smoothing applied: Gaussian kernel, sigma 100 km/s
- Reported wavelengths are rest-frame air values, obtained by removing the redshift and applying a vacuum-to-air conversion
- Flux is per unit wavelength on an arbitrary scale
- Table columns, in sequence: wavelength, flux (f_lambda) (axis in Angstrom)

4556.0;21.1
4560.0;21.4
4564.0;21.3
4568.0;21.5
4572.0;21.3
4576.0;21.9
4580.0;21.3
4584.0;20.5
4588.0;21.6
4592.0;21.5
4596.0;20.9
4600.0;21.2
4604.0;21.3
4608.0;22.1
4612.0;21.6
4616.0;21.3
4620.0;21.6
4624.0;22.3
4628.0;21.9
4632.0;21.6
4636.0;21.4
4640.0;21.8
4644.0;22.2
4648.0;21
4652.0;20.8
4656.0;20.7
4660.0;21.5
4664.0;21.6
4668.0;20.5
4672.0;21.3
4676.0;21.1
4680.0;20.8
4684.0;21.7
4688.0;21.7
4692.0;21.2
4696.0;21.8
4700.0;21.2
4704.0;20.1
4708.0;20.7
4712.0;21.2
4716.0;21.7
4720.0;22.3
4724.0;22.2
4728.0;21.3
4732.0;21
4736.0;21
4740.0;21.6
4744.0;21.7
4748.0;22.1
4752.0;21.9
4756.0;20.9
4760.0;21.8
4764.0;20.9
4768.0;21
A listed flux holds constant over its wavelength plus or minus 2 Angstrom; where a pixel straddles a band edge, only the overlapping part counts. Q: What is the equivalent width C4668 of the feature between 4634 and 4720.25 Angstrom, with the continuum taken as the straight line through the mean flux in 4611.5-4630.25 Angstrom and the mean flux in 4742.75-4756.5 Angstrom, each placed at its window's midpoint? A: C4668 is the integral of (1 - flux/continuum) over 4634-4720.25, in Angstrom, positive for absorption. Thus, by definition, 1.9 Angstrom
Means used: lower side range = 21.7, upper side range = 21.7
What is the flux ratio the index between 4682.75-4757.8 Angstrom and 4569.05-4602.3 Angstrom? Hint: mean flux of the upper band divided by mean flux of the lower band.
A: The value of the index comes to 1.01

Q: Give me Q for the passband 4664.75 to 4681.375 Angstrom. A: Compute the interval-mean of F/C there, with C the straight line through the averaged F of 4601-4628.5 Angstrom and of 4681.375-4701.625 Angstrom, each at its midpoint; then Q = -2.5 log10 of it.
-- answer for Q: 0.03 mag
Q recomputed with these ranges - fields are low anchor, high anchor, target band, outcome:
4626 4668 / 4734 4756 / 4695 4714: 0.03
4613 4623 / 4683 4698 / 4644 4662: 0.02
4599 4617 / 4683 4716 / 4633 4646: -0.02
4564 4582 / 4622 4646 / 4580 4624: 0.01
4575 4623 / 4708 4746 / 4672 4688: 0.01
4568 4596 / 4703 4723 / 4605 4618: -0.02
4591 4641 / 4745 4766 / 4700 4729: 0.01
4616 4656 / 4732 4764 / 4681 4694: 0.00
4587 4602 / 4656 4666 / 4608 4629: -0.02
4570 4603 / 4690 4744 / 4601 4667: -0.01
